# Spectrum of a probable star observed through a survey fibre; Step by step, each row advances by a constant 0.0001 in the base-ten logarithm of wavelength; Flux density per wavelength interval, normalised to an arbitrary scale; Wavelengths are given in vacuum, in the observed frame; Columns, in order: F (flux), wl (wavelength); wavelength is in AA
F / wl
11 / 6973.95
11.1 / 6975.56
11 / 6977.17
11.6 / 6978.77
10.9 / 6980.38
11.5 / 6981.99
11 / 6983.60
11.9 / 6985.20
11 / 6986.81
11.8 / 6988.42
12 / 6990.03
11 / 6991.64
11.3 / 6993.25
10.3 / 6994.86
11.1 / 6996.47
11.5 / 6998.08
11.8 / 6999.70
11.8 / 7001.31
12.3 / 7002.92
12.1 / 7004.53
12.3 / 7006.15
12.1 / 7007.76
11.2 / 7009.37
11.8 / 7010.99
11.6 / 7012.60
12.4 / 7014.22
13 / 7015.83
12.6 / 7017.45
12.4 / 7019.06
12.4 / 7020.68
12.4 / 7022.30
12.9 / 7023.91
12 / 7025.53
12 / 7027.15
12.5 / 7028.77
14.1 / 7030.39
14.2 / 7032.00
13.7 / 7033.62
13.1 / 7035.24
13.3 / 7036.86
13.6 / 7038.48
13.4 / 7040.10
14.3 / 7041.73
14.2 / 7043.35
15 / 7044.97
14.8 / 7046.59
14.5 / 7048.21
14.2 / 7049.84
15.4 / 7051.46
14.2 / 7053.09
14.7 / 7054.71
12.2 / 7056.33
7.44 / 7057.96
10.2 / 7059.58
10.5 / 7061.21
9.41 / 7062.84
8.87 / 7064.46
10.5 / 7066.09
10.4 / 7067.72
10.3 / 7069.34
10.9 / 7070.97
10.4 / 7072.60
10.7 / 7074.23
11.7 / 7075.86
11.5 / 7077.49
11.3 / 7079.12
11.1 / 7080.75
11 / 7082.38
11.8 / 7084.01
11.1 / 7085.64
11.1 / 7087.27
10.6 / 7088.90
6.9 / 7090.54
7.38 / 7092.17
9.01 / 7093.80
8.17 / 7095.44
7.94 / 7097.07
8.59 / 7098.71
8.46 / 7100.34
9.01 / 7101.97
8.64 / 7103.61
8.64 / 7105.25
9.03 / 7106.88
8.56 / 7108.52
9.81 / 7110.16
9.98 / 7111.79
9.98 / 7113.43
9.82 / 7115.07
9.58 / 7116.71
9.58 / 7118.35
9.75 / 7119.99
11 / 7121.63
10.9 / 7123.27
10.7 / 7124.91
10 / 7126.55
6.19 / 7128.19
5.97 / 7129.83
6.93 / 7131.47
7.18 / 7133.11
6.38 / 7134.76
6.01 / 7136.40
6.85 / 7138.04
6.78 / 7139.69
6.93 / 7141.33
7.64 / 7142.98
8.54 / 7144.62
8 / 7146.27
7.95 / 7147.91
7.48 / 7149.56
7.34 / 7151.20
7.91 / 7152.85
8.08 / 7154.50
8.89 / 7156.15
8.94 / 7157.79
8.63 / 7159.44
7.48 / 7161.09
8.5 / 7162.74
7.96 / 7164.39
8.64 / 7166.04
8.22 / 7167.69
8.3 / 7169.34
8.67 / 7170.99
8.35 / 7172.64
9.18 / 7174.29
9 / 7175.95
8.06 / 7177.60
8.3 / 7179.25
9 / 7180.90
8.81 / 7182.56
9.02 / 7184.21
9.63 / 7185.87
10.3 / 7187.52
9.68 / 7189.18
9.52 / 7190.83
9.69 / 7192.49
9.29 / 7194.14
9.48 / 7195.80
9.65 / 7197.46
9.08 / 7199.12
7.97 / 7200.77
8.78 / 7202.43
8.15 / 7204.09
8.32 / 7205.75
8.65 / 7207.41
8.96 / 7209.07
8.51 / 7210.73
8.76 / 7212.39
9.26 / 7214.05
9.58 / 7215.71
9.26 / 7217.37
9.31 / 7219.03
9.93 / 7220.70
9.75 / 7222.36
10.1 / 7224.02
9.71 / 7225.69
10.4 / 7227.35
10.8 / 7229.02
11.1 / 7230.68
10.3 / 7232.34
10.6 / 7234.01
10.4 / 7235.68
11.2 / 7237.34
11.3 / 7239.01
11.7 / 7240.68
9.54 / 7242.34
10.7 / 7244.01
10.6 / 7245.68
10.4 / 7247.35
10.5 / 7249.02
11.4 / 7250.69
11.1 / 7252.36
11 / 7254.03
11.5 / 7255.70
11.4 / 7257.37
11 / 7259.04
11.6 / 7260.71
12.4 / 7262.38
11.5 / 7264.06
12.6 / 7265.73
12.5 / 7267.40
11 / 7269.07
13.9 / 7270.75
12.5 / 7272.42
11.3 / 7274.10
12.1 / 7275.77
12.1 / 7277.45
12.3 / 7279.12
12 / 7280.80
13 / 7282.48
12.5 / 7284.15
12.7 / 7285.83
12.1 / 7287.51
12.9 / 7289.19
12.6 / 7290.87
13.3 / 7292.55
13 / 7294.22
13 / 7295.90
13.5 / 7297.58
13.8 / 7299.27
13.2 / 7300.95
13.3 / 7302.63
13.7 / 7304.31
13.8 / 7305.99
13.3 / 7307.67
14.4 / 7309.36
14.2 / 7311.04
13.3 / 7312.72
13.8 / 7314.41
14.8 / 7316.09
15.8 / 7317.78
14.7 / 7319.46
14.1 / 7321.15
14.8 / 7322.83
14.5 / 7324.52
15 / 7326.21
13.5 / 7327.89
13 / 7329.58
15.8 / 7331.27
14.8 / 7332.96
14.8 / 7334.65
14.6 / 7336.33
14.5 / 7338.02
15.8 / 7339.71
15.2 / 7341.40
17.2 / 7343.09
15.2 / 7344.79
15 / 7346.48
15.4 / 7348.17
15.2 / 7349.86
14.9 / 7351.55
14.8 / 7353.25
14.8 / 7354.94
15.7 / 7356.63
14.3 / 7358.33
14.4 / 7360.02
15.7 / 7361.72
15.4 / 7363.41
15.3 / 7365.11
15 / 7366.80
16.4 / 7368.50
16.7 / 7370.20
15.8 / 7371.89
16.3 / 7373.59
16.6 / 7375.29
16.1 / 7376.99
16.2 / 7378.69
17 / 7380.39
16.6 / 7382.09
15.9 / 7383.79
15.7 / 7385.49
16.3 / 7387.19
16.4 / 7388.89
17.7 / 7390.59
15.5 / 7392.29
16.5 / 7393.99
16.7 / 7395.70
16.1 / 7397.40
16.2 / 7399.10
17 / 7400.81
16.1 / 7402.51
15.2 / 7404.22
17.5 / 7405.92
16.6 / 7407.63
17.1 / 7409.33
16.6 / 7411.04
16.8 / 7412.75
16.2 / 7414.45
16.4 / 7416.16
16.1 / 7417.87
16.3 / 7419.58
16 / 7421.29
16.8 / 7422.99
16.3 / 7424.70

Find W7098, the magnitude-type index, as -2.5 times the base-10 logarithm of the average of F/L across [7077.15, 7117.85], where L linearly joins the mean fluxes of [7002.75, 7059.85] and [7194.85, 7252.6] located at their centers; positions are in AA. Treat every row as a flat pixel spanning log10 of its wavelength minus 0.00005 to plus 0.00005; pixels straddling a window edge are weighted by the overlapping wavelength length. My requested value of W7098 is 0.24 mag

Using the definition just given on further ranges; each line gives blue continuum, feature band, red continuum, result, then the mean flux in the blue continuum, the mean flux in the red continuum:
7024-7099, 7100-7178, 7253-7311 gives 0.381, 11.6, 12.6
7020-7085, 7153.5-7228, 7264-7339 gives 0.397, 12.3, 13.4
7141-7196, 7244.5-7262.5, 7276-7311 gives 0.047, 8.58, 13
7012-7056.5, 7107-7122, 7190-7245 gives 0.211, 13.4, 9.69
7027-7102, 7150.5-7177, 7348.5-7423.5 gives 0.469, 11.5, 16.1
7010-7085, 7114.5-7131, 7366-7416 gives 0.378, 12.3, 16.4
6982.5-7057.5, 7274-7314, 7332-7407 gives 0.162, 12.7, 15.8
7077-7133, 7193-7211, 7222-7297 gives 0.213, 9.37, 11.6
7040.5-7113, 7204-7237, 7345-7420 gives 0.344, 10.8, 16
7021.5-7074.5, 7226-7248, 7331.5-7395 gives 0.324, 12.5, 15.7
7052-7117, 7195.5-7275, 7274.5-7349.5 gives 0.210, 10.1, 13.9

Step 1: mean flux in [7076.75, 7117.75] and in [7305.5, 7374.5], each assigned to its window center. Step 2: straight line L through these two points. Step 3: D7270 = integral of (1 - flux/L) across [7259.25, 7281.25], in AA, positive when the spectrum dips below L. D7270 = 2.1 AA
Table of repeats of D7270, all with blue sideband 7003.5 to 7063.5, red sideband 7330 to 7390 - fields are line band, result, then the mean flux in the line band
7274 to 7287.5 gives 2.4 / 12.3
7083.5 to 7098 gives 4.4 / 9.27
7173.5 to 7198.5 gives 8.6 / 9.24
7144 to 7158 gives 5.8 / 8.09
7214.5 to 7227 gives 4.1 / 9.68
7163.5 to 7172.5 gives 3.6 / 8.36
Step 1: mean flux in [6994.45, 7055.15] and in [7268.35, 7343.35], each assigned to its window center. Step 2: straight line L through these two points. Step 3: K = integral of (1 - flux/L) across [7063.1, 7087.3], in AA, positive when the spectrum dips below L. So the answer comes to 4.2 AA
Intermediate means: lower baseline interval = 12.9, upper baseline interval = 13.7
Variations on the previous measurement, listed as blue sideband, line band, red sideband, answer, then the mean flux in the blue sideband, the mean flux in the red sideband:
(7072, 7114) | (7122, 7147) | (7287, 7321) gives 6.54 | 9.7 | 13.6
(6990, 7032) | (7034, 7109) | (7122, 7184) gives -4.41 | 12.1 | 8.1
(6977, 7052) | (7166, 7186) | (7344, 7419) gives 7.64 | 12.5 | 16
